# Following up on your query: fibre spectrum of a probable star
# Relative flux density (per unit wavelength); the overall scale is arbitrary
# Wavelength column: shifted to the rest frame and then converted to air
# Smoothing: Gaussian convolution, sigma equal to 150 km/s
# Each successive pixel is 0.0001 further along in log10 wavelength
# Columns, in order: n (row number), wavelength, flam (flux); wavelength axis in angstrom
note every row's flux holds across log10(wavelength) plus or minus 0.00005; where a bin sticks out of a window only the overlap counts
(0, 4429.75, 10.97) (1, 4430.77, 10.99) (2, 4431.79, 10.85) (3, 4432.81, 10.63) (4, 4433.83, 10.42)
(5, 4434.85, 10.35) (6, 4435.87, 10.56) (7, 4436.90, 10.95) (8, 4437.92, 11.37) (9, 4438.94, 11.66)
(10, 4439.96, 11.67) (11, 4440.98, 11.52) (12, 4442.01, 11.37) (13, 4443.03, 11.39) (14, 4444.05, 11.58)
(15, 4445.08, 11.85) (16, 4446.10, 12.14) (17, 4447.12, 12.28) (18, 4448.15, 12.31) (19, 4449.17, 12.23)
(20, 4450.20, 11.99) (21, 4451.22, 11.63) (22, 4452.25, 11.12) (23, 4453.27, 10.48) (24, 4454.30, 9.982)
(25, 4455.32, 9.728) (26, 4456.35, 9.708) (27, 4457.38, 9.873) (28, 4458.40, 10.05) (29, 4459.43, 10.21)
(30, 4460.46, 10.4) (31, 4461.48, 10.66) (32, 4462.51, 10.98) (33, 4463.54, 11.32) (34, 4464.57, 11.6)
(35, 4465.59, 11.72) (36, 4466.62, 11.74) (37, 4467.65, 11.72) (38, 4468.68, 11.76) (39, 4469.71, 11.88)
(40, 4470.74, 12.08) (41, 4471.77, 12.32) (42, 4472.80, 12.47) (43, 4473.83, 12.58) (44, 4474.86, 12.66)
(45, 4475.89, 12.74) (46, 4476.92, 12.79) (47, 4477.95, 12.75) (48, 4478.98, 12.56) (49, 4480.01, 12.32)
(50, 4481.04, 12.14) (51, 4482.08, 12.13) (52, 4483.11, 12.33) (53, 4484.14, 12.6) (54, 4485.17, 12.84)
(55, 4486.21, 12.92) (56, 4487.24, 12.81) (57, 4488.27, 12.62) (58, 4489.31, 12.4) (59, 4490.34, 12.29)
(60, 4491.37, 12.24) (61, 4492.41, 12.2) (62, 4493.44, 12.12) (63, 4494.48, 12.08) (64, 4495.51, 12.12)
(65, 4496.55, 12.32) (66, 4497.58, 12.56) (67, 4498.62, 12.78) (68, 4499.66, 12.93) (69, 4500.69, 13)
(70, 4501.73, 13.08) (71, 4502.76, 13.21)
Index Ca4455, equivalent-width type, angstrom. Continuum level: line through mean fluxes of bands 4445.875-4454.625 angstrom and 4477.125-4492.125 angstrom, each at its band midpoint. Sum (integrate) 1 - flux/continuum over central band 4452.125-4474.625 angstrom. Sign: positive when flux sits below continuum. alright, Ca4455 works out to 1.5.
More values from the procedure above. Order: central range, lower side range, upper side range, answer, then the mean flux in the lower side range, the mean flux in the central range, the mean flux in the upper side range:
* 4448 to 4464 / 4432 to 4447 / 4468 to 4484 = 1.36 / 11.3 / 10.8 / 12.4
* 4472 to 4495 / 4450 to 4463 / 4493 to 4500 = -1.40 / 10.5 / 12.5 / 12.4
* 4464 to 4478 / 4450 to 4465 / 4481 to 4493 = -0.87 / 10.6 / 12.2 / 12.5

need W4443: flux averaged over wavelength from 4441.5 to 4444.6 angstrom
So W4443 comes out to 11.4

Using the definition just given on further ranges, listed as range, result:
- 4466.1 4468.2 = 11.7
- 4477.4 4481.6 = 12.4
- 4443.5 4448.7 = 12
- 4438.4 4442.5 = 11.6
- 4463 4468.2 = 11.6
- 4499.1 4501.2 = 13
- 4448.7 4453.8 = 11.5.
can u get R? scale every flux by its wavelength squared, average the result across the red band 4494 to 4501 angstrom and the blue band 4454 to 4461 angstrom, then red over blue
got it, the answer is 1.3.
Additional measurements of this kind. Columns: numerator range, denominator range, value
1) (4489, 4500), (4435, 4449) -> 1.09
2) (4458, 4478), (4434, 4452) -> 1.03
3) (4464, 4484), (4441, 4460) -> 1.11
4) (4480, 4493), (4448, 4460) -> 1.18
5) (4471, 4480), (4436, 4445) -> 1.12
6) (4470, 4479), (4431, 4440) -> 1.17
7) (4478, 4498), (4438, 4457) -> 1.11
